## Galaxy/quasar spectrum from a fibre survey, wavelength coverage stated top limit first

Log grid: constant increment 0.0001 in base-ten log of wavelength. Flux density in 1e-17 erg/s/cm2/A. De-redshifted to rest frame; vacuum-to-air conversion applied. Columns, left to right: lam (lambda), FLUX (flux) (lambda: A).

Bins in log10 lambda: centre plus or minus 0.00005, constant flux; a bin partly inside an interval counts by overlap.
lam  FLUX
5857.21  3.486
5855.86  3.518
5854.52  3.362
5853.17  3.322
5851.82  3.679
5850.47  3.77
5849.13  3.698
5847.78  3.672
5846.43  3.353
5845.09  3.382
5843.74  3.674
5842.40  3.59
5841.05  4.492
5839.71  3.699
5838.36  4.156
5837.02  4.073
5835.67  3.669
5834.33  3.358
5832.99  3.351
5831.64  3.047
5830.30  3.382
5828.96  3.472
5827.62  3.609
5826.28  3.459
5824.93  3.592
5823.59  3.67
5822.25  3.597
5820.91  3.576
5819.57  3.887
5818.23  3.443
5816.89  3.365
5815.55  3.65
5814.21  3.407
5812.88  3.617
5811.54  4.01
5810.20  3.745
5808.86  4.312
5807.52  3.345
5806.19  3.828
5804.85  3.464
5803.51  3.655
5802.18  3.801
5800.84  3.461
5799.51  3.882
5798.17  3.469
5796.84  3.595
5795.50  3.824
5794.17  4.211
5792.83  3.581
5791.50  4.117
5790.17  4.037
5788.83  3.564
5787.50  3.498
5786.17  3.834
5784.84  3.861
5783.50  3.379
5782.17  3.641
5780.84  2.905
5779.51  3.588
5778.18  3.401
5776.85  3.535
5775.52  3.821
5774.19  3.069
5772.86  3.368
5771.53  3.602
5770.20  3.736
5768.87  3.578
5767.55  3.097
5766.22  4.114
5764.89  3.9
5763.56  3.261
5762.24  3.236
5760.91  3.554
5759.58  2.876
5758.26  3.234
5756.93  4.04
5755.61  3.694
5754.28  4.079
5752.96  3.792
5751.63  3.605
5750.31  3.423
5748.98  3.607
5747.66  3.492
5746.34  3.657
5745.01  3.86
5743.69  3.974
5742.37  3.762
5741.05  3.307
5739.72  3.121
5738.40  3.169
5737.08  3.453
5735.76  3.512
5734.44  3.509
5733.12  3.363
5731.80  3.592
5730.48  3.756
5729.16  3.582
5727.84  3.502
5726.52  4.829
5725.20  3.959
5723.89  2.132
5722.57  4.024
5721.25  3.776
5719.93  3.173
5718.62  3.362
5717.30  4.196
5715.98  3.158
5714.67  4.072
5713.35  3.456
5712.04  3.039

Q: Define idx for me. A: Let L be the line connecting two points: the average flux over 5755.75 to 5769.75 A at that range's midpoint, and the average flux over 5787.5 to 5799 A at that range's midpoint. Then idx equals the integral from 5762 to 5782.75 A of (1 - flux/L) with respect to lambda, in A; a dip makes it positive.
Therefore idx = 0.5 A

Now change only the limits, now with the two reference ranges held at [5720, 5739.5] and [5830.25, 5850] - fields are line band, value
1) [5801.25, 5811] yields -0.3 A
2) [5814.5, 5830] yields 0.3 A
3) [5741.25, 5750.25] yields -0.3 A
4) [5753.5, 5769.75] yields 0.1 A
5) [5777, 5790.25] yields 0.2 A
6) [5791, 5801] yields -0.5 A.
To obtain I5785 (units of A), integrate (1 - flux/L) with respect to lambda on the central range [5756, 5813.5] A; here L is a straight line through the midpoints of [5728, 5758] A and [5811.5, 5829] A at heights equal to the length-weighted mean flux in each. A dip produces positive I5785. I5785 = -0.45 A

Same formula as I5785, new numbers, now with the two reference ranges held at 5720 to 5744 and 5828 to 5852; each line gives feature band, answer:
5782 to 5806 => -0.8 A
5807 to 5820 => -0.2 A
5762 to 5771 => 0.0 A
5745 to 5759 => -0.4 A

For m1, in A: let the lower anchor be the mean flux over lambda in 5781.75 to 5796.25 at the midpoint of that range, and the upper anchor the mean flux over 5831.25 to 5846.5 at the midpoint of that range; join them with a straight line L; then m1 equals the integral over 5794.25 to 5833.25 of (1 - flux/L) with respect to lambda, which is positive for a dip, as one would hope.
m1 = 1.2 A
